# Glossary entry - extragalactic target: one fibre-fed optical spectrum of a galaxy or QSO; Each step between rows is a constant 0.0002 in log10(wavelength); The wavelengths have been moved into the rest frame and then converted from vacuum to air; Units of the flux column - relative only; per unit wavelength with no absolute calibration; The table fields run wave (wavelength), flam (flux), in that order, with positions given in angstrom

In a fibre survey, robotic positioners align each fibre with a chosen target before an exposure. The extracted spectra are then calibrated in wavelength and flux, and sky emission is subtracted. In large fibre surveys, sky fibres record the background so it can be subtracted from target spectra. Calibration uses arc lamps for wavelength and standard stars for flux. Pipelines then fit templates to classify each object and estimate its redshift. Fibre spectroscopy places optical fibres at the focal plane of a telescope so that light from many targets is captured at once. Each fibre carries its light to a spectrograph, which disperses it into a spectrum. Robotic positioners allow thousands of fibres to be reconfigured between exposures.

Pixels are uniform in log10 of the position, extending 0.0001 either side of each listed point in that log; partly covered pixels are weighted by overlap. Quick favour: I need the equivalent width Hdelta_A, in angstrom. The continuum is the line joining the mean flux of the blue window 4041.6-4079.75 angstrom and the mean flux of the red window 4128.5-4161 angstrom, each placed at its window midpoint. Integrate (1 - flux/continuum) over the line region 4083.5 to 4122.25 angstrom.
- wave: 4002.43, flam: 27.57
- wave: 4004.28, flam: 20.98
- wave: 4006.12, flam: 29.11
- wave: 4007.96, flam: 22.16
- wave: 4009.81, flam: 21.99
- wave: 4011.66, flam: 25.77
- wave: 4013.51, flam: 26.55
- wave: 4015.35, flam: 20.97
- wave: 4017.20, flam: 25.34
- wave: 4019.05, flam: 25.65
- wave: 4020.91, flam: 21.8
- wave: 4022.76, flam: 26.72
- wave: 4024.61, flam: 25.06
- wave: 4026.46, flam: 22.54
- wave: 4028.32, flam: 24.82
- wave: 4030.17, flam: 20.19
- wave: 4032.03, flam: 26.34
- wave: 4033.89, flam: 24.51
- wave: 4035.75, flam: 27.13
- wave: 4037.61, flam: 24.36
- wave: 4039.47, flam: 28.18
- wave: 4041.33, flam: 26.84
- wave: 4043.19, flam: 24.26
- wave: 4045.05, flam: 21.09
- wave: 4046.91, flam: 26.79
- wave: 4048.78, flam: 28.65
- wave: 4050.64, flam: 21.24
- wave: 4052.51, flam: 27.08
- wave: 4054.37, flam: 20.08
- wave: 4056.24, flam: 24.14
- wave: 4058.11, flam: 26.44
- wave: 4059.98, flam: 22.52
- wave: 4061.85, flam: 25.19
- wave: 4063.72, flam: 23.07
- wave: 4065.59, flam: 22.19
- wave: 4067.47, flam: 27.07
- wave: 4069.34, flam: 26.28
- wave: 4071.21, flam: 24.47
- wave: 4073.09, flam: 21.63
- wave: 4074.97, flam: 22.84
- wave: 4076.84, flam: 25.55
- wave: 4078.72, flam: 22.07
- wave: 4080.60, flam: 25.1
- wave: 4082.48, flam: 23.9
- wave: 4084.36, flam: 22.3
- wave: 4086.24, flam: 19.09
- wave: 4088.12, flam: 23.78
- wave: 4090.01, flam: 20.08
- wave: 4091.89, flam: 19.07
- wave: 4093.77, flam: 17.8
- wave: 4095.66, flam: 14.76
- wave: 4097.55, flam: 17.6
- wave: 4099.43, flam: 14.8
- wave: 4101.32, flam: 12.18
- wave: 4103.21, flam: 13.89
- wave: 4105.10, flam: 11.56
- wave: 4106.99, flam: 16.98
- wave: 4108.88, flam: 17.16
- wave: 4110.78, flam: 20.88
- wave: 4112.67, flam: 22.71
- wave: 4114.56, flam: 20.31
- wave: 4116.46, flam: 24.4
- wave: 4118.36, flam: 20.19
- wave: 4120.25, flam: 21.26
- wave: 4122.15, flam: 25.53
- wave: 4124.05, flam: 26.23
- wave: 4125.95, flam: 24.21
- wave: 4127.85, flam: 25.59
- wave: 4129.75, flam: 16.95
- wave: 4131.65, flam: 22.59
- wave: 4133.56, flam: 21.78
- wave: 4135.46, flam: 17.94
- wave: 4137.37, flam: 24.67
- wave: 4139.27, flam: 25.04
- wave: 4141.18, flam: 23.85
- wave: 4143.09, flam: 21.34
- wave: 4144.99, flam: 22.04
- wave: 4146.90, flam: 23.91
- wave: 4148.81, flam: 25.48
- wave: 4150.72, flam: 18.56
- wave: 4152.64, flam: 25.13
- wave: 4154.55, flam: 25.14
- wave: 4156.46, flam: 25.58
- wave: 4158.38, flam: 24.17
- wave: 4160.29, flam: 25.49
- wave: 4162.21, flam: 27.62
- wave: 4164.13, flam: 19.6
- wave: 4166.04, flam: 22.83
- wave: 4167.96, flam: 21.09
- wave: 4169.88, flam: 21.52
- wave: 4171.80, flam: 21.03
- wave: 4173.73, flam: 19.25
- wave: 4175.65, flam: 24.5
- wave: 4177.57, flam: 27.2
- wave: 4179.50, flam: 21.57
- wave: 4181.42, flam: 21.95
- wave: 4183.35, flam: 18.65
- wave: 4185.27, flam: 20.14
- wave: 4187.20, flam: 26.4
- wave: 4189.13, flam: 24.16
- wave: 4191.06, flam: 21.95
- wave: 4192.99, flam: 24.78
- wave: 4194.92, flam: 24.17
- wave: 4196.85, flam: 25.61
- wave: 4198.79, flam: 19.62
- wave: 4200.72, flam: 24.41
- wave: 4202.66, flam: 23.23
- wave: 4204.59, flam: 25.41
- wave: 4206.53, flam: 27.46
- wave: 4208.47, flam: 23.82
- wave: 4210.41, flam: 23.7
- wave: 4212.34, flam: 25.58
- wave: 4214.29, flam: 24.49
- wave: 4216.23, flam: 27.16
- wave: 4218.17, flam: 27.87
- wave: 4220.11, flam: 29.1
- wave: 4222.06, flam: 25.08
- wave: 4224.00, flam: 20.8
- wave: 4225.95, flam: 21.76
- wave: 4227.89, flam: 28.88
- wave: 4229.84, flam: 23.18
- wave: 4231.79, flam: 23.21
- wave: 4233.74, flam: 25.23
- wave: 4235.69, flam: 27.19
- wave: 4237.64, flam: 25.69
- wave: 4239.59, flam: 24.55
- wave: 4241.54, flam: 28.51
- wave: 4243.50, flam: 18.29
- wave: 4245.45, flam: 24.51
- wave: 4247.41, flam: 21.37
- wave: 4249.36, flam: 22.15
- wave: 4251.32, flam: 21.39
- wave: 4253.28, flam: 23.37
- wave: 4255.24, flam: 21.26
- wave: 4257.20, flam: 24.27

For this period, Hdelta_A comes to 7.9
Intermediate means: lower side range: 24.2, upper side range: 22.9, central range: 18.7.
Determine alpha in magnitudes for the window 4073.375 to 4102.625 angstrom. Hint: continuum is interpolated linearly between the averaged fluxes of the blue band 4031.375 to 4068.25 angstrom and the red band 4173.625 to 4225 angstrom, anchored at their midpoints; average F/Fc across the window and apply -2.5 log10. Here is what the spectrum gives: 0.23 mag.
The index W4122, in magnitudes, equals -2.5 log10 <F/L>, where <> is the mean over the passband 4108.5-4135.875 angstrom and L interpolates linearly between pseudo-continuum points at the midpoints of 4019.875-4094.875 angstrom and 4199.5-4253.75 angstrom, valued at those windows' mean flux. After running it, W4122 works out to 0.10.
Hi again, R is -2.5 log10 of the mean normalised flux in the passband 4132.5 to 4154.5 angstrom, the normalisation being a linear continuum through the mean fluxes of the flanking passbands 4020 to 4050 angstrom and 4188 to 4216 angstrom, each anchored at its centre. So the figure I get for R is 0.08 mag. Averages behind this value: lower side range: 24.9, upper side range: 24.3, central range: 22.8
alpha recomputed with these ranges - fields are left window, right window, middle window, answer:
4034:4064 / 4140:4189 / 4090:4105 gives 0.46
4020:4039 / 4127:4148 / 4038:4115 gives 0.09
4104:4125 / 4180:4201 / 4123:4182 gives -0.06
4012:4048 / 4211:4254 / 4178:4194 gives 0.09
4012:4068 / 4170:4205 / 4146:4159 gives -0.03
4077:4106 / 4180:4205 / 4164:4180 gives 0.00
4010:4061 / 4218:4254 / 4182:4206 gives 0.05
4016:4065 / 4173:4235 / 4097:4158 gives 0.15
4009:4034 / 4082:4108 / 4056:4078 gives -0.21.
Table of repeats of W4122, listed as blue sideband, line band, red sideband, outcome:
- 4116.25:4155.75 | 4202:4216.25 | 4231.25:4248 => -0.05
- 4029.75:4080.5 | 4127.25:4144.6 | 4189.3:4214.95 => 0.10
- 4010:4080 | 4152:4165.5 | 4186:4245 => 0.00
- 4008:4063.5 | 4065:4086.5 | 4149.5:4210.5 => 0.02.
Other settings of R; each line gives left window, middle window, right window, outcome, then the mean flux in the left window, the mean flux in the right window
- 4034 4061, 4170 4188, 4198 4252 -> 0.11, 24.9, 24.4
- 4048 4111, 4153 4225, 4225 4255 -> -0.04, 21.2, 23.9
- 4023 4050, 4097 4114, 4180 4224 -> 0.44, 25.1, 24.2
